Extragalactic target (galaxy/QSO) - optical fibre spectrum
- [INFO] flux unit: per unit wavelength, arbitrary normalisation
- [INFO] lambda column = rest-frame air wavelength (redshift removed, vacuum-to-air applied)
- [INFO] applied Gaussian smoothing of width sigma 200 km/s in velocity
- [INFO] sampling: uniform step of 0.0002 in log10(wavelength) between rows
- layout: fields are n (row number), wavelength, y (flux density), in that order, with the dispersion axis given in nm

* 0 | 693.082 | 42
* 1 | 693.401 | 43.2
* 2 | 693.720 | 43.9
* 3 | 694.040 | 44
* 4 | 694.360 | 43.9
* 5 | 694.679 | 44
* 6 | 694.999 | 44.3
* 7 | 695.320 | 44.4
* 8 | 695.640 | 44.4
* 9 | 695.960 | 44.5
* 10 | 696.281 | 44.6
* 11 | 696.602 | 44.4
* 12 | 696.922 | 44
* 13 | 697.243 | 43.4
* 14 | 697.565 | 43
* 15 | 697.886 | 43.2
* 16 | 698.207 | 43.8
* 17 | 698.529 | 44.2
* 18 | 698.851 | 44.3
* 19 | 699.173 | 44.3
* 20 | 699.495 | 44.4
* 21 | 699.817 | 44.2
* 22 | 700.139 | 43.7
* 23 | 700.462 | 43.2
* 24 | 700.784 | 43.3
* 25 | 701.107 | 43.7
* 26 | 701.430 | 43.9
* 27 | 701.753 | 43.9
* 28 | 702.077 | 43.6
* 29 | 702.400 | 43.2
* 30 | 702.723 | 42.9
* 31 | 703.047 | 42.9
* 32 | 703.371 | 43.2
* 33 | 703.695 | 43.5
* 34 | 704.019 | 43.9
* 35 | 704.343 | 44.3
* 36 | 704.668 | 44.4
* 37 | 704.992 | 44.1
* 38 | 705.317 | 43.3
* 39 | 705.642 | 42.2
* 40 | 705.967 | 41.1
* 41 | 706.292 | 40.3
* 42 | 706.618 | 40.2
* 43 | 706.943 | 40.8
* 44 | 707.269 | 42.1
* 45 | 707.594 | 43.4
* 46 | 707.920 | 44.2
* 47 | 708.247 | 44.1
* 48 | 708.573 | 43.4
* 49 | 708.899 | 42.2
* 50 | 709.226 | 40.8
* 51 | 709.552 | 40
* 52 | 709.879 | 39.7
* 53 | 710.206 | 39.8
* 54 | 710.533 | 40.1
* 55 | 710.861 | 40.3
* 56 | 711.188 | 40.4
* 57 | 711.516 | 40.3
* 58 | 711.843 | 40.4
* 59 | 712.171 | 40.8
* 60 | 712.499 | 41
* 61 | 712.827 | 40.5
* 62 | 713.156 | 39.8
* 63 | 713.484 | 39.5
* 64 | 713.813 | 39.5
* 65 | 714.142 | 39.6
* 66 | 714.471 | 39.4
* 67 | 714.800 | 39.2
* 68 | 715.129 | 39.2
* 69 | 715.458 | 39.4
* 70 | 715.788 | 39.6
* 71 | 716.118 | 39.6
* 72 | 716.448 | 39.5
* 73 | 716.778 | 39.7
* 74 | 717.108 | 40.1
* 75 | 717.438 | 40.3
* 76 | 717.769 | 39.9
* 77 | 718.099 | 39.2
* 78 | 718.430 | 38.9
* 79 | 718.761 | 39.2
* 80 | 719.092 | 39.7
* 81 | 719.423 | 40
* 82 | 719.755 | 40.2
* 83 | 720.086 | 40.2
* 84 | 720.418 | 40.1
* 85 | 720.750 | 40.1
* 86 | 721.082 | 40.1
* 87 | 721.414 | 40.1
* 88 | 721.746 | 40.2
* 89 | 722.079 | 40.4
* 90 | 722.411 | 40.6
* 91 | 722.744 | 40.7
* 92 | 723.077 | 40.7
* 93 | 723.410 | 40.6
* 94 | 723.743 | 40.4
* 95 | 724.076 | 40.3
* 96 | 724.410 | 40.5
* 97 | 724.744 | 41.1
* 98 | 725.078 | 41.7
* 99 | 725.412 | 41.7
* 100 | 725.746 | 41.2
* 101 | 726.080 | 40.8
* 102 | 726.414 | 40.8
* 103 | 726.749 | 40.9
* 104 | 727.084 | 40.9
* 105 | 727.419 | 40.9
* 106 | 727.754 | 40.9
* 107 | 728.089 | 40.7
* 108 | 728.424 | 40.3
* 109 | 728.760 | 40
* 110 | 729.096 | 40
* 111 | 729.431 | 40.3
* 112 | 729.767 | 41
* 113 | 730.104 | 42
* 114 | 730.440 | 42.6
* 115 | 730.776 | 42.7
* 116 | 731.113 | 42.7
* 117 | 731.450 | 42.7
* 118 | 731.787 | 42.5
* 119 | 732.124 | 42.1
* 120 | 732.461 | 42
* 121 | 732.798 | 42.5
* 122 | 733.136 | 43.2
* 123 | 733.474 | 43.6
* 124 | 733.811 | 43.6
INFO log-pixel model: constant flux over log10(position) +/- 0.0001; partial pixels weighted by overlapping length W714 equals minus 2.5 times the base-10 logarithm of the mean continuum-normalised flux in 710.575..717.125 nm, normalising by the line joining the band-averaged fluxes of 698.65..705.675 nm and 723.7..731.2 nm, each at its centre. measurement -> 0.07 mag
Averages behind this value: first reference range 43.7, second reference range 41.1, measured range 39.9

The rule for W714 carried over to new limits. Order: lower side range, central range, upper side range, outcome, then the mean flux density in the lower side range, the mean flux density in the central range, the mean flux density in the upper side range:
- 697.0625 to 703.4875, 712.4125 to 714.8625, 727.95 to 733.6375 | 0.08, 43.6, 39.8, 41.8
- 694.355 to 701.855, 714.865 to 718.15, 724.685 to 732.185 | 0.07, 44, 39.7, 41.3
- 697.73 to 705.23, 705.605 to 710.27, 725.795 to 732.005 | 0.04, 43.7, 41.6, 41.3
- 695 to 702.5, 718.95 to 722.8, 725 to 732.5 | 0.05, 43.9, 40.2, 41.4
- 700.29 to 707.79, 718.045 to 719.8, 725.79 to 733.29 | 0.07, 42.9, 39.5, 41.5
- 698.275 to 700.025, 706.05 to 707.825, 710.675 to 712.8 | 0.01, 44.2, 41.5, 40.5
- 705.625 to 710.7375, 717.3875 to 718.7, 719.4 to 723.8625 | 0.03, 41.5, 39.5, 40.3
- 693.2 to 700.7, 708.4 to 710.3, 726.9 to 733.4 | 0.05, 44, 41.1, 41.6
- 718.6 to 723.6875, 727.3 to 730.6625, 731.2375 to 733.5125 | 0.03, 40.2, 40.9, 42.6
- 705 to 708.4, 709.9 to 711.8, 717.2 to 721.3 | 0.03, 42.2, 40.2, 39.8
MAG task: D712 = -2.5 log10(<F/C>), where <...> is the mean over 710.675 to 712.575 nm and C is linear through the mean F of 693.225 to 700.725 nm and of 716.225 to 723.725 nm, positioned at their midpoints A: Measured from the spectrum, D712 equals 0.03 mag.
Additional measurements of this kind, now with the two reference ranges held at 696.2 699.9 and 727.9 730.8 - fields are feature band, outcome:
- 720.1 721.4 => 0.05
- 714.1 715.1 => 0.08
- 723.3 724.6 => 0.03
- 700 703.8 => 0.00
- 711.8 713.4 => 0.06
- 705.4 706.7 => 0.05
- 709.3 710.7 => 0.08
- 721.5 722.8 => 0.03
